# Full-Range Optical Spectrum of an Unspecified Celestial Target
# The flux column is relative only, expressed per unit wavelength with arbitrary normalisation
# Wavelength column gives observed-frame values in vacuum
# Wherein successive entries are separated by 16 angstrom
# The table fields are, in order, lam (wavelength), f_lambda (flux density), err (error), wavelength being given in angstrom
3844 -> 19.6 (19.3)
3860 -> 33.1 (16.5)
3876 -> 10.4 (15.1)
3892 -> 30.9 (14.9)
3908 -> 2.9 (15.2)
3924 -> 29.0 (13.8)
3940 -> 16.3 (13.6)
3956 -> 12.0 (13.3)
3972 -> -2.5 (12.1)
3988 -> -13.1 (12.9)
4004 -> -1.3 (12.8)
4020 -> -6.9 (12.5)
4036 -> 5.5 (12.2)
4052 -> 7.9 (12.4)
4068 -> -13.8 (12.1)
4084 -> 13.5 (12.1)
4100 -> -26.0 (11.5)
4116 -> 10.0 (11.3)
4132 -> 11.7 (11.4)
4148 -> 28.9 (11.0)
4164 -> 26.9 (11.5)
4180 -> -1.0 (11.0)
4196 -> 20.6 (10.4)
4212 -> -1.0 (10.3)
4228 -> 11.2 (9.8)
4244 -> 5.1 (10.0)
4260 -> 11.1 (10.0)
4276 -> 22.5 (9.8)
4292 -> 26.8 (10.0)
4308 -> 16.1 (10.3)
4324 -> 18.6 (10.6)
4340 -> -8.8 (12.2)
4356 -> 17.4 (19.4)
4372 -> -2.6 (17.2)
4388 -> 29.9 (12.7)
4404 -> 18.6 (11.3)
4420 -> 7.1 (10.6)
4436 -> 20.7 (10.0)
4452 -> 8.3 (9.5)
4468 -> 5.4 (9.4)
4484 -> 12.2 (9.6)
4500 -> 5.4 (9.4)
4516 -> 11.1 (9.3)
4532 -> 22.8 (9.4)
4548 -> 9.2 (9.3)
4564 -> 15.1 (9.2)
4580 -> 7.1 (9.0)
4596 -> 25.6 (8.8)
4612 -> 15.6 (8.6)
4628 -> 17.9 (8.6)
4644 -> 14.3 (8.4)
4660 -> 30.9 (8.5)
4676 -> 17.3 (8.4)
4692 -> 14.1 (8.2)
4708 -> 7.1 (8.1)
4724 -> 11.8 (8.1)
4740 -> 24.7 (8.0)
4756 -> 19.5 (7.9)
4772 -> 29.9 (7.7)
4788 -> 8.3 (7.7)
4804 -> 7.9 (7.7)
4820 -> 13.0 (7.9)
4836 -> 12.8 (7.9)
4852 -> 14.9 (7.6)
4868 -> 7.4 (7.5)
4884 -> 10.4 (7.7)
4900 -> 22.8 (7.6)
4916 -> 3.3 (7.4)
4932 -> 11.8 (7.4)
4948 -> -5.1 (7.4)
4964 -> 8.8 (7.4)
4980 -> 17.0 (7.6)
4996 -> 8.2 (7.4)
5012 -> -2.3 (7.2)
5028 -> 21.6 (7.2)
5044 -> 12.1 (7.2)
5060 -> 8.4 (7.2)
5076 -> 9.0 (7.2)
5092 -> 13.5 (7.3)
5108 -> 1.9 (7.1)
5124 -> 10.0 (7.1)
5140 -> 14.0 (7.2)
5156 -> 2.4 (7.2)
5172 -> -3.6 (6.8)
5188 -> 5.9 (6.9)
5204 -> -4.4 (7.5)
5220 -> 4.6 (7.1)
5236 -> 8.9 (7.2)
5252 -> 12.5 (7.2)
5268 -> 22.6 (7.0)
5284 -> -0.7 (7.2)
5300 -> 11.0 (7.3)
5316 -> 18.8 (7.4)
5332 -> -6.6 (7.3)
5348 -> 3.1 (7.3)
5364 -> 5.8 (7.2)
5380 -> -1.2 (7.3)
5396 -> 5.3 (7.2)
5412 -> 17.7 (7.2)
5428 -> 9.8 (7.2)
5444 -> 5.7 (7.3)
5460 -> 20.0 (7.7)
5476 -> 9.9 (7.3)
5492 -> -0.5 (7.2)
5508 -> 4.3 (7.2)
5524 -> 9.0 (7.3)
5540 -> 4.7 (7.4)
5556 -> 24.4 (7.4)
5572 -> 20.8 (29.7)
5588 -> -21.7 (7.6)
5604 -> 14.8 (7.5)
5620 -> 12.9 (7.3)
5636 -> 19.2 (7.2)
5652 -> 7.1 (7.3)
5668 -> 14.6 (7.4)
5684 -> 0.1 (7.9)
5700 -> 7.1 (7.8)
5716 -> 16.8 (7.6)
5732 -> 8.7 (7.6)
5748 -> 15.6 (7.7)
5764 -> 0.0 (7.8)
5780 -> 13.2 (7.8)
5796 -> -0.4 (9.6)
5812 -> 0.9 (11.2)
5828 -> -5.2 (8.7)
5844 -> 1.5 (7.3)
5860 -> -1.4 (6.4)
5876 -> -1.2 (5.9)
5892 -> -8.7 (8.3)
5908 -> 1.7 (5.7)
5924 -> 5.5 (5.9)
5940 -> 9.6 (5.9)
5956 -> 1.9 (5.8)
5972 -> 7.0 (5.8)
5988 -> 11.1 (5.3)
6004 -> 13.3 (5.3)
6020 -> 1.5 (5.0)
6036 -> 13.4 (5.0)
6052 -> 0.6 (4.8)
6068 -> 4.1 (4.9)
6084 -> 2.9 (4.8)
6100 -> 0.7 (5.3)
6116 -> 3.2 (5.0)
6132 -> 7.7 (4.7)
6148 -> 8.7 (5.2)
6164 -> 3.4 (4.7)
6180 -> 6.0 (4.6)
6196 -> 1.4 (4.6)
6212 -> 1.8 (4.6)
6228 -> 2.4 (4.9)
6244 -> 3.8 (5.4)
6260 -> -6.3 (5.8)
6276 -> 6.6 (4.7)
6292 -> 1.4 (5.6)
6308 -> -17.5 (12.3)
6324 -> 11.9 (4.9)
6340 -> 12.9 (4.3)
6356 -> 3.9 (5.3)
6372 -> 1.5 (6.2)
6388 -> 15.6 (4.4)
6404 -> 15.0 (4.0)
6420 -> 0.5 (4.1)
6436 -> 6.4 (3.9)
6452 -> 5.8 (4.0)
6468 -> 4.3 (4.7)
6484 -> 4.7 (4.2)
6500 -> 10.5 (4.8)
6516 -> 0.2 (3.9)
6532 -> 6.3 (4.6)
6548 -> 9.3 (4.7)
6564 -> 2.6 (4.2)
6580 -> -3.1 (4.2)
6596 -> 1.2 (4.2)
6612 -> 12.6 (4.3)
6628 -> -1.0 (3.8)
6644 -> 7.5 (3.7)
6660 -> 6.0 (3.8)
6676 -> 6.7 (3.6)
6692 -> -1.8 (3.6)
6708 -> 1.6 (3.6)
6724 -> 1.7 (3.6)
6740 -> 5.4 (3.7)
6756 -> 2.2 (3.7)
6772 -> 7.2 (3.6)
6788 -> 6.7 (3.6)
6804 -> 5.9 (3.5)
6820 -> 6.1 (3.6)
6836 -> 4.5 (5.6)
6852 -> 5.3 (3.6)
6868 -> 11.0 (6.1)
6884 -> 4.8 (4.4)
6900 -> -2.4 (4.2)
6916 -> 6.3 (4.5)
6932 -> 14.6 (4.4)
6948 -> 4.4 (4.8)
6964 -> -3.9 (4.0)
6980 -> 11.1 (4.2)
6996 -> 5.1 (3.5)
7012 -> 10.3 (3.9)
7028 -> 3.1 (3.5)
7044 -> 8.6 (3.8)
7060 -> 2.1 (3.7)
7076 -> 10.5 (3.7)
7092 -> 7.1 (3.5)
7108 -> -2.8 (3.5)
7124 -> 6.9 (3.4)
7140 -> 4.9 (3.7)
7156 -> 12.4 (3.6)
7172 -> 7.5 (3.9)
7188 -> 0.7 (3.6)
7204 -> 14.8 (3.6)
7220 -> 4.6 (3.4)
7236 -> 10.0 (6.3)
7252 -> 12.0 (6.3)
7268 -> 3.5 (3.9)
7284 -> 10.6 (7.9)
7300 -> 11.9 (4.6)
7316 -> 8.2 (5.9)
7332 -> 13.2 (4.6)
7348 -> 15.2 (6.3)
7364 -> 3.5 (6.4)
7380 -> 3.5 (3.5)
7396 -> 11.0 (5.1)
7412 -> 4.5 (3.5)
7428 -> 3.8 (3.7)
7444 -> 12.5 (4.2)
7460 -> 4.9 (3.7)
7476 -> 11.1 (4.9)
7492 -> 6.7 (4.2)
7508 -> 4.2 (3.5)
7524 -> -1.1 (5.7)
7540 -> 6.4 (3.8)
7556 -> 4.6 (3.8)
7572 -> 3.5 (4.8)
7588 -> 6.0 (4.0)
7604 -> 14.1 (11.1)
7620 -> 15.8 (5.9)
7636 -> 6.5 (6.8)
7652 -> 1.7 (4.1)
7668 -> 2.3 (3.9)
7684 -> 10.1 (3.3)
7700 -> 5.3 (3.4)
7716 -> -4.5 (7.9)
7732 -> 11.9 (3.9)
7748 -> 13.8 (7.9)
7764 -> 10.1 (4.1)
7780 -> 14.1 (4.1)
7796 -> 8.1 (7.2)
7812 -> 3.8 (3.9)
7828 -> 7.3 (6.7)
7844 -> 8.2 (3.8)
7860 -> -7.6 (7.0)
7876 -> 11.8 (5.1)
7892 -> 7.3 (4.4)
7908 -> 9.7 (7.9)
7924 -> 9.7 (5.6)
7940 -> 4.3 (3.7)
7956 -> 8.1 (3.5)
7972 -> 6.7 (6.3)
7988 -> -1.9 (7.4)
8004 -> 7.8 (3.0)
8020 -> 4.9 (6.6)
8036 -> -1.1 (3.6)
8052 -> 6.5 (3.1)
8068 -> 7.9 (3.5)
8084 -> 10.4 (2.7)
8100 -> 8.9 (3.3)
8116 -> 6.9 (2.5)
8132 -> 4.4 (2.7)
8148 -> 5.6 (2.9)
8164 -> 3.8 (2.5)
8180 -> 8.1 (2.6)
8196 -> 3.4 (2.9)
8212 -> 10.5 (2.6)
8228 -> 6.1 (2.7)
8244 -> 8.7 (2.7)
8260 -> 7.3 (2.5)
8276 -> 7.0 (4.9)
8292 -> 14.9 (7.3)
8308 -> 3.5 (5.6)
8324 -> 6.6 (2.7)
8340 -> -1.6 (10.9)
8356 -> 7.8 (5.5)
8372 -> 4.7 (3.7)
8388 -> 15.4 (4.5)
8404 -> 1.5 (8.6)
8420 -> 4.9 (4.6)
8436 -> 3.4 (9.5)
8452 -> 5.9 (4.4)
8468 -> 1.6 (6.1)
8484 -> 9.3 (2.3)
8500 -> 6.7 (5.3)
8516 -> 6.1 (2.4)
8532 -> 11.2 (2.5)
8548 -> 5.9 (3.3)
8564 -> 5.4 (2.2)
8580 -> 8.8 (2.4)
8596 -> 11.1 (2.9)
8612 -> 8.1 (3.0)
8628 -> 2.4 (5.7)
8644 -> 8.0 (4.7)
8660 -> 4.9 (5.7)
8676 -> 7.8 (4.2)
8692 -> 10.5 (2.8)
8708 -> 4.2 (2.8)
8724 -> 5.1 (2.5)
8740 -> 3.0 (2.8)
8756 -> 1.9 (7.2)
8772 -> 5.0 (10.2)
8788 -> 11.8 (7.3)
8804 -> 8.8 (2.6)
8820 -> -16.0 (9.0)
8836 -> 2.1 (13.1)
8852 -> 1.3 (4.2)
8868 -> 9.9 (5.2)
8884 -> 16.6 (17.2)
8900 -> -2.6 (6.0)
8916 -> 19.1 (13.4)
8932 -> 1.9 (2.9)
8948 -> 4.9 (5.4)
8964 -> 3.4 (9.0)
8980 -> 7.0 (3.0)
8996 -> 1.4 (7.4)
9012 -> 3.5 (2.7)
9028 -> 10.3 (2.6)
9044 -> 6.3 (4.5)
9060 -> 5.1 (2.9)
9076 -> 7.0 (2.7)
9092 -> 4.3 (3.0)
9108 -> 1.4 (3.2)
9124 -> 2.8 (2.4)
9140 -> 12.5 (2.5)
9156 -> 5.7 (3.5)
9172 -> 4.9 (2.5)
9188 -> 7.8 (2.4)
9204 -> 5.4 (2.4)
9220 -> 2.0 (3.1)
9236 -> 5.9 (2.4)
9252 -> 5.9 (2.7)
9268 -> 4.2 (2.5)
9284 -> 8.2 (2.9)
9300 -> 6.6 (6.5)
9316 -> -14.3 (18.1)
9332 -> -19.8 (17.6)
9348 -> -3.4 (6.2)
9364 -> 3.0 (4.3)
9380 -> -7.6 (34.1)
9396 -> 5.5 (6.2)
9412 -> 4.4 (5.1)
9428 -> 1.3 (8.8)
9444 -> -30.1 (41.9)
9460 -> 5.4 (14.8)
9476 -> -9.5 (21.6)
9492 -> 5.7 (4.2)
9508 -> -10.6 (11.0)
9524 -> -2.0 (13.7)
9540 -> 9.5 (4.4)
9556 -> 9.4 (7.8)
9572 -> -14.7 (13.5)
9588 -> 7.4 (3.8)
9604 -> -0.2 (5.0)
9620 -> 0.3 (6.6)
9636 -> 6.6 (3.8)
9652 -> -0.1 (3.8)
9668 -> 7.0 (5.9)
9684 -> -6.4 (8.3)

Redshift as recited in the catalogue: 0.791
